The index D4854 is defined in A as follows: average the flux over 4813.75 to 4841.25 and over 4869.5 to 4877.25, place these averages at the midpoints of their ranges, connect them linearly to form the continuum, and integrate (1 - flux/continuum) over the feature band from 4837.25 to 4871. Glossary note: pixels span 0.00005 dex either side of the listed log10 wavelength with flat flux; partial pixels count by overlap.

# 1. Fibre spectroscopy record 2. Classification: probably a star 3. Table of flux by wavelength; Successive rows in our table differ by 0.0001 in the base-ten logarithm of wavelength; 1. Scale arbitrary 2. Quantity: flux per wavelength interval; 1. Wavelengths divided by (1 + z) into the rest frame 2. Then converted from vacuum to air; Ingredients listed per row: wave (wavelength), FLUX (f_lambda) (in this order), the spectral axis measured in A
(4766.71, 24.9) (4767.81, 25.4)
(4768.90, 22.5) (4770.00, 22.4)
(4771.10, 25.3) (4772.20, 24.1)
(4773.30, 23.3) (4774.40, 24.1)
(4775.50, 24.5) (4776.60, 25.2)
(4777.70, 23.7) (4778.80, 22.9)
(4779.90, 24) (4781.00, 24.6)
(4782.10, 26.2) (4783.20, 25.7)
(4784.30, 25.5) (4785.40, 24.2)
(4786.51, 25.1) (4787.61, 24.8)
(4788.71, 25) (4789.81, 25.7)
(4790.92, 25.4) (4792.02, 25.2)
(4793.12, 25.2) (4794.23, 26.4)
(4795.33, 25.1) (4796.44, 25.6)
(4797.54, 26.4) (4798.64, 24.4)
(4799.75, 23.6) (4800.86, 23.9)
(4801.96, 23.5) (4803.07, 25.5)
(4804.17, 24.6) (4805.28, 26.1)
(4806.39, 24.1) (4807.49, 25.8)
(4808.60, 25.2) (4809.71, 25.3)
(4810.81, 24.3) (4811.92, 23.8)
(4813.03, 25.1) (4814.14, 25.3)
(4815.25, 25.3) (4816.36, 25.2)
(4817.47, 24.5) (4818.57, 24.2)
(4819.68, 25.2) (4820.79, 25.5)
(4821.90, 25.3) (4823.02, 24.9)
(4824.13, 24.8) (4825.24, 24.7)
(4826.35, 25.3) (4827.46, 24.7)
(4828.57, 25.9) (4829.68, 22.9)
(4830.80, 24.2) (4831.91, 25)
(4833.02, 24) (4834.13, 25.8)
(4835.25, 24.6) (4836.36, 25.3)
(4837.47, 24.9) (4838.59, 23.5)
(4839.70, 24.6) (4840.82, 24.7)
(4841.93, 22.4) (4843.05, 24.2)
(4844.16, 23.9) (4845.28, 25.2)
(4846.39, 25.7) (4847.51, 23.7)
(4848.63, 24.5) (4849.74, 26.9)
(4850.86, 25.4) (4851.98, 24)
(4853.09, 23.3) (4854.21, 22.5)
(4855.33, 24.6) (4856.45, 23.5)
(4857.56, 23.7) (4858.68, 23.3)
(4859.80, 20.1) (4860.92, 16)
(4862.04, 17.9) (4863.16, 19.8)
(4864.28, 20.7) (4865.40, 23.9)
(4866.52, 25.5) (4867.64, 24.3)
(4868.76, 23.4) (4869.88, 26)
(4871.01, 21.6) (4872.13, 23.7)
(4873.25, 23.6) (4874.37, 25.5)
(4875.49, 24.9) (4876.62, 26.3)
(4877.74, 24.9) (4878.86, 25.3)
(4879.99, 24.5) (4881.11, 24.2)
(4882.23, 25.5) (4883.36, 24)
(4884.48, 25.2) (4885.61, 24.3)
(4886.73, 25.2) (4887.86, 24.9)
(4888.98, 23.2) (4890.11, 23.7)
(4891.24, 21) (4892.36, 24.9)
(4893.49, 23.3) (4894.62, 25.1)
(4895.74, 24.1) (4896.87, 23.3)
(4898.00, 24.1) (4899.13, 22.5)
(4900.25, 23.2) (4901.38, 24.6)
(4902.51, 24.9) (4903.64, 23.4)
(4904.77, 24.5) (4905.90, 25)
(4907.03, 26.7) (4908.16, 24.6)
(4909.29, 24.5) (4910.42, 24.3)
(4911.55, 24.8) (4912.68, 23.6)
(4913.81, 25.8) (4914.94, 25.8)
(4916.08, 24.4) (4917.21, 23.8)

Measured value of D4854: 1.7 A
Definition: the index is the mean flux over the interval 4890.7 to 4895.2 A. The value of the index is 23.6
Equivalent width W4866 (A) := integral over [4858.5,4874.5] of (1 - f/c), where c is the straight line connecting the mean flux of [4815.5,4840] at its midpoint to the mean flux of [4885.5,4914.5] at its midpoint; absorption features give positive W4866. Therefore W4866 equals 1.5 A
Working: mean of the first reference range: 24.8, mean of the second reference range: 24.2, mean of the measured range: 22.2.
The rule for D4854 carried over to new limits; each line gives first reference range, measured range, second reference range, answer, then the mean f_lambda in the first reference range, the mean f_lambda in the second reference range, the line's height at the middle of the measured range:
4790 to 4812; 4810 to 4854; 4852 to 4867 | -2.4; 25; 22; 23.4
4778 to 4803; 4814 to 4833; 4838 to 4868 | -0.6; 24.9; 23.2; 24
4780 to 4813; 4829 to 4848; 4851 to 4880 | -0.4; 25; 23.2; 23.9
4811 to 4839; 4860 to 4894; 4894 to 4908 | 1.3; 24.8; 24.3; 24.4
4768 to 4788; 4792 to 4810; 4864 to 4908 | -0.5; 24.4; 24.3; 24.3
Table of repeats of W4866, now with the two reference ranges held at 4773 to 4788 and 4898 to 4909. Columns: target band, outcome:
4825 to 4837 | -0.14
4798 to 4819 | -0.17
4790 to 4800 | -0.31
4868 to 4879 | -0.03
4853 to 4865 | 1.51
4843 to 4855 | -0.02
